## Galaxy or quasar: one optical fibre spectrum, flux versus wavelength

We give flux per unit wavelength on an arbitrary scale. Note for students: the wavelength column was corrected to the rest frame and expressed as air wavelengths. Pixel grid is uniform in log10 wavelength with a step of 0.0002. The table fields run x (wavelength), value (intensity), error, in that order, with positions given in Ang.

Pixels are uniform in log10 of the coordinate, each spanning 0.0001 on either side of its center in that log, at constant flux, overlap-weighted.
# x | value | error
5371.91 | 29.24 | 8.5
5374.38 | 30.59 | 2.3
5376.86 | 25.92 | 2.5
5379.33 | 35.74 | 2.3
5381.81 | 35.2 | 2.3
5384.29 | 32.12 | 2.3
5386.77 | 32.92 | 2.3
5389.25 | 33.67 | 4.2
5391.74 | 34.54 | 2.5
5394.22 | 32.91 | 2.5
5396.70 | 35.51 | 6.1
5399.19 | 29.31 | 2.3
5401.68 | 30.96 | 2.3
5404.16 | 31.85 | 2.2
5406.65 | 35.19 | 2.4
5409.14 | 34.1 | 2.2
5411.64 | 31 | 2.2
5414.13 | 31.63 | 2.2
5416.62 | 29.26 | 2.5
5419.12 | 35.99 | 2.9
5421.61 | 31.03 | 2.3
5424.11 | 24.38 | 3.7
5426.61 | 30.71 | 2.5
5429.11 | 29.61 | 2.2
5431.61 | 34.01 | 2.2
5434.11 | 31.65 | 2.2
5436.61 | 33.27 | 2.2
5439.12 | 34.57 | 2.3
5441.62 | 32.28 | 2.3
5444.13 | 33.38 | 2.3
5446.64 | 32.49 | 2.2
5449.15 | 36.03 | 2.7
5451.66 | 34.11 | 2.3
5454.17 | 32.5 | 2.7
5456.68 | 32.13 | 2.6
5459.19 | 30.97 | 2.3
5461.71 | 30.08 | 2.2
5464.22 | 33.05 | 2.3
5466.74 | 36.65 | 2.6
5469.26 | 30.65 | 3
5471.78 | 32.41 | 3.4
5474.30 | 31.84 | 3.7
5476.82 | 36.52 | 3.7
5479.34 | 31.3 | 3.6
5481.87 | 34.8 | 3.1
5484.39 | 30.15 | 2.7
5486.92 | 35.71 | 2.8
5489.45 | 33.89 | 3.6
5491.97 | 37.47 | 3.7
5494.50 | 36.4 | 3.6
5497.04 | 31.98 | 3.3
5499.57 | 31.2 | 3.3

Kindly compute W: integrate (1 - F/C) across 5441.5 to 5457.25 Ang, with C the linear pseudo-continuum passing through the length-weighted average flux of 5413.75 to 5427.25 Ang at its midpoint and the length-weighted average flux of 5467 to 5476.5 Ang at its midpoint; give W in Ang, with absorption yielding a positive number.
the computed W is -0.86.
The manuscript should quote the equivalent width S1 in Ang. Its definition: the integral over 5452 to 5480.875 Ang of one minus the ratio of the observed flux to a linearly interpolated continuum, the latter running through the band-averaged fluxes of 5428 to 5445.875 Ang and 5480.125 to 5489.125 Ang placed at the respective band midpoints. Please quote 0.5 Ang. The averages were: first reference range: 32.7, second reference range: 33.4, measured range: 32.6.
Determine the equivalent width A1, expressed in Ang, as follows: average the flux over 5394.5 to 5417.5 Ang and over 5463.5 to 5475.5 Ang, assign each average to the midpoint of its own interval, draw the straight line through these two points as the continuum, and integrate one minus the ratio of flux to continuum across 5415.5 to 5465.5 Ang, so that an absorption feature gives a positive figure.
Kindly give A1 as 0.7 Ang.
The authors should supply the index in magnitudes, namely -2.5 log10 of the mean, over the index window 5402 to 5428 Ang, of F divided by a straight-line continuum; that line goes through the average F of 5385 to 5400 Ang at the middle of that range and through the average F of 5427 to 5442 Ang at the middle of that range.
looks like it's 0.05 mag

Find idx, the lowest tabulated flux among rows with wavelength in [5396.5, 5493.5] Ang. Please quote 24.38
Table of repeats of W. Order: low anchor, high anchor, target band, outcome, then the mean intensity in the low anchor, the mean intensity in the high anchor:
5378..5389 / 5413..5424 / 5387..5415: -0.2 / 33.9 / 31.2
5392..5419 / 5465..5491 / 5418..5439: 0.8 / 32.4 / 33.4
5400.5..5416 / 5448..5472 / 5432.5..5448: -0.2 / 32.3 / 32.9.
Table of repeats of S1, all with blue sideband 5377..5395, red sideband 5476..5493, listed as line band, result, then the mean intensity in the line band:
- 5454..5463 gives 0.7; 31.3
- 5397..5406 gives 0.5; 31.5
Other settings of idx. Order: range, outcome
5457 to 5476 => 30.08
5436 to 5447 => 32.28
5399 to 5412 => 29.31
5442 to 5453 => 32.49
